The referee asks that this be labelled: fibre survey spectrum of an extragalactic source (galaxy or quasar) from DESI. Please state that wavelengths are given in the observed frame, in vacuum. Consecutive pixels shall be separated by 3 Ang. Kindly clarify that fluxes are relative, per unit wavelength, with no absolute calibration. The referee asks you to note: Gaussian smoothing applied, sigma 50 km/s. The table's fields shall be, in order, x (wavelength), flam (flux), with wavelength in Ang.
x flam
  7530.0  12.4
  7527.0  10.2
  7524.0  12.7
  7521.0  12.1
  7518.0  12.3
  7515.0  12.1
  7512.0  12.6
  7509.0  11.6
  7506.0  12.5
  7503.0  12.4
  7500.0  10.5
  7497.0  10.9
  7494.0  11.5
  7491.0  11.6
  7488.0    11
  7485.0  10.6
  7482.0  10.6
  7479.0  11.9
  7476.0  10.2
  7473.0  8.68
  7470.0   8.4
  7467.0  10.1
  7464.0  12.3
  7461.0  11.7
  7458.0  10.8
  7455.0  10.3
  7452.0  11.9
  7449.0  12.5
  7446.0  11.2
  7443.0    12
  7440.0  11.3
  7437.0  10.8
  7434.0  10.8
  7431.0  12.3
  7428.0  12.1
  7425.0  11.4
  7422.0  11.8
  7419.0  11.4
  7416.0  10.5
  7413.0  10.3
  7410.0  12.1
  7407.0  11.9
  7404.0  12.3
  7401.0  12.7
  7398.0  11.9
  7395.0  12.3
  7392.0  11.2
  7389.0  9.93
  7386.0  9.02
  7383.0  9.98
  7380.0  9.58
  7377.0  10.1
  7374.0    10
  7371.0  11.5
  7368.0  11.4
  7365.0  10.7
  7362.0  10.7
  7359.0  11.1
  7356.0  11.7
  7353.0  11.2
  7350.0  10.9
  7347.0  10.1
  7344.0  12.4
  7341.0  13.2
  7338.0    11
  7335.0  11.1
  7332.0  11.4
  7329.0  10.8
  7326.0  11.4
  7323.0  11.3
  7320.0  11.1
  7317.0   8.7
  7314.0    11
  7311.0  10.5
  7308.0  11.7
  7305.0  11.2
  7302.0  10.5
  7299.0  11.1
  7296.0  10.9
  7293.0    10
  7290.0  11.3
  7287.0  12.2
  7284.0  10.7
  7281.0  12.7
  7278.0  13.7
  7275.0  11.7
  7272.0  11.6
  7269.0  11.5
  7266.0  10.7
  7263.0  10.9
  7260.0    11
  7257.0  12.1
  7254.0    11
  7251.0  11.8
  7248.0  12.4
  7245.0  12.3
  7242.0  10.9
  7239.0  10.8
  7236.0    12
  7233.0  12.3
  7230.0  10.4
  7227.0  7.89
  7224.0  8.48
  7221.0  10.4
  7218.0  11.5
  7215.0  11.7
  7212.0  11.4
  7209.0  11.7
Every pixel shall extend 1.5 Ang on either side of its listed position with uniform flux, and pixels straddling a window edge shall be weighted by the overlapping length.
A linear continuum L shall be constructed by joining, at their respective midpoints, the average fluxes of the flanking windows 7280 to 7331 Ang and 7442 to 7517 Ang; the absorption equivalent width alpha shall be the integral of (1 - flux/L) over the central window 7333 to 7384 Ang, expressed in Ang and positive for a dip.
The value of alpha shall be 0.28 Ang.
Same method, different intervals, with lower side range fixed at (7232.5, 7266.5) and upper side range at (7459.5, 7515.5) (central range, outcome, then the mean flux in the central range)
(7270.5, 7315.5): 0.2 Ang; 11.4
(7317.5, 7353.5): 0.3 Ang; 11.3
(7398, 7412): -1.1 Ang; 12.1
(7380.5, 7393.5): 1.5 Ang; 10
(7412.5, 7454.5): -1.0 Ang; 11.5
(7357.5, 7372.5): 0.3 Ang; 11.1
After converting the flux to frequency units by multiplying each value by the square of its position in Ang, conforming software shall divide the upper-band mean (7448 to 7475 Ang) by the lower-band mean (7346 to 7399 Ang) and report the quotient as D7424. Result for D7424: 1.02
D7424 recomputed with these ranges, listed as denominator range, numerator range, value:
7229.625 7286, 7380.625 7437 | 1.01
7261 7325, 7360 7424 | 1.01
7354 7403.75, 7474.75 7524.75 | 1.10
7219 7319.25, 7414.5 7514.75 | 1.07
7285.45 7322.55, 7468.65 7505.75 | 1.04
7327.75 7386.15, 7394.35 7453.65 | 1.09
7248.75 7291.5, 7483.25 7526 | 1.07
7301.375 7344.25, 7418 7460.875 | 1.06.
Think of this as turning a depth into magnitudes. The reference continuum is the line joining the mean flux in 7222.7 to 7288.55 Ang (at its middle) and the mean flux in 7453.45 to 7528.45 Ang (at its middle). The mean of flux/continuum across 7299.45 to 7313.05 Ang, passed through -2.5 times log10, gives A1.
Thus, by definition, 0.031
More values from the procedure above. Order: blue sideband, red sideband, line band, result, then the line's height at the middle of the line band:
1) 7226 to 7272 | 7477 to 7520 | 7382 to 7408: 0.017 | 11.4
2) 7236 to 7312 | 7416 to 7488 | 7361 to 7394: 0.083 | 11.2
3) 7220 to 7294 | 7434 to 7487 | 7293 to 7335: 0.028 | 11.1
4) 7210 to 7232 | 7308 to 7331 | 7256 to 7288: -0.111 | 10.6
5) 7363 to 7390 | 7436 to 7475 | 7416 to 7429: -0.086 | 10.6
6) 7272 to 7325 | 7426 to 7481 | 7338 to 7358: -0.035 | 11.2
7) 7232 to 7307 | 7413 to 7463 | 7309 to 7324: 0.092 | 11.5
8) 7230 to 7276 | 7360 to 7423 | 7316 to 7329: 0.052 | 11.3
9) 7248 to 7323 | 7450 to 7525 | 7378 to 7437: 0.004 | 11.3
